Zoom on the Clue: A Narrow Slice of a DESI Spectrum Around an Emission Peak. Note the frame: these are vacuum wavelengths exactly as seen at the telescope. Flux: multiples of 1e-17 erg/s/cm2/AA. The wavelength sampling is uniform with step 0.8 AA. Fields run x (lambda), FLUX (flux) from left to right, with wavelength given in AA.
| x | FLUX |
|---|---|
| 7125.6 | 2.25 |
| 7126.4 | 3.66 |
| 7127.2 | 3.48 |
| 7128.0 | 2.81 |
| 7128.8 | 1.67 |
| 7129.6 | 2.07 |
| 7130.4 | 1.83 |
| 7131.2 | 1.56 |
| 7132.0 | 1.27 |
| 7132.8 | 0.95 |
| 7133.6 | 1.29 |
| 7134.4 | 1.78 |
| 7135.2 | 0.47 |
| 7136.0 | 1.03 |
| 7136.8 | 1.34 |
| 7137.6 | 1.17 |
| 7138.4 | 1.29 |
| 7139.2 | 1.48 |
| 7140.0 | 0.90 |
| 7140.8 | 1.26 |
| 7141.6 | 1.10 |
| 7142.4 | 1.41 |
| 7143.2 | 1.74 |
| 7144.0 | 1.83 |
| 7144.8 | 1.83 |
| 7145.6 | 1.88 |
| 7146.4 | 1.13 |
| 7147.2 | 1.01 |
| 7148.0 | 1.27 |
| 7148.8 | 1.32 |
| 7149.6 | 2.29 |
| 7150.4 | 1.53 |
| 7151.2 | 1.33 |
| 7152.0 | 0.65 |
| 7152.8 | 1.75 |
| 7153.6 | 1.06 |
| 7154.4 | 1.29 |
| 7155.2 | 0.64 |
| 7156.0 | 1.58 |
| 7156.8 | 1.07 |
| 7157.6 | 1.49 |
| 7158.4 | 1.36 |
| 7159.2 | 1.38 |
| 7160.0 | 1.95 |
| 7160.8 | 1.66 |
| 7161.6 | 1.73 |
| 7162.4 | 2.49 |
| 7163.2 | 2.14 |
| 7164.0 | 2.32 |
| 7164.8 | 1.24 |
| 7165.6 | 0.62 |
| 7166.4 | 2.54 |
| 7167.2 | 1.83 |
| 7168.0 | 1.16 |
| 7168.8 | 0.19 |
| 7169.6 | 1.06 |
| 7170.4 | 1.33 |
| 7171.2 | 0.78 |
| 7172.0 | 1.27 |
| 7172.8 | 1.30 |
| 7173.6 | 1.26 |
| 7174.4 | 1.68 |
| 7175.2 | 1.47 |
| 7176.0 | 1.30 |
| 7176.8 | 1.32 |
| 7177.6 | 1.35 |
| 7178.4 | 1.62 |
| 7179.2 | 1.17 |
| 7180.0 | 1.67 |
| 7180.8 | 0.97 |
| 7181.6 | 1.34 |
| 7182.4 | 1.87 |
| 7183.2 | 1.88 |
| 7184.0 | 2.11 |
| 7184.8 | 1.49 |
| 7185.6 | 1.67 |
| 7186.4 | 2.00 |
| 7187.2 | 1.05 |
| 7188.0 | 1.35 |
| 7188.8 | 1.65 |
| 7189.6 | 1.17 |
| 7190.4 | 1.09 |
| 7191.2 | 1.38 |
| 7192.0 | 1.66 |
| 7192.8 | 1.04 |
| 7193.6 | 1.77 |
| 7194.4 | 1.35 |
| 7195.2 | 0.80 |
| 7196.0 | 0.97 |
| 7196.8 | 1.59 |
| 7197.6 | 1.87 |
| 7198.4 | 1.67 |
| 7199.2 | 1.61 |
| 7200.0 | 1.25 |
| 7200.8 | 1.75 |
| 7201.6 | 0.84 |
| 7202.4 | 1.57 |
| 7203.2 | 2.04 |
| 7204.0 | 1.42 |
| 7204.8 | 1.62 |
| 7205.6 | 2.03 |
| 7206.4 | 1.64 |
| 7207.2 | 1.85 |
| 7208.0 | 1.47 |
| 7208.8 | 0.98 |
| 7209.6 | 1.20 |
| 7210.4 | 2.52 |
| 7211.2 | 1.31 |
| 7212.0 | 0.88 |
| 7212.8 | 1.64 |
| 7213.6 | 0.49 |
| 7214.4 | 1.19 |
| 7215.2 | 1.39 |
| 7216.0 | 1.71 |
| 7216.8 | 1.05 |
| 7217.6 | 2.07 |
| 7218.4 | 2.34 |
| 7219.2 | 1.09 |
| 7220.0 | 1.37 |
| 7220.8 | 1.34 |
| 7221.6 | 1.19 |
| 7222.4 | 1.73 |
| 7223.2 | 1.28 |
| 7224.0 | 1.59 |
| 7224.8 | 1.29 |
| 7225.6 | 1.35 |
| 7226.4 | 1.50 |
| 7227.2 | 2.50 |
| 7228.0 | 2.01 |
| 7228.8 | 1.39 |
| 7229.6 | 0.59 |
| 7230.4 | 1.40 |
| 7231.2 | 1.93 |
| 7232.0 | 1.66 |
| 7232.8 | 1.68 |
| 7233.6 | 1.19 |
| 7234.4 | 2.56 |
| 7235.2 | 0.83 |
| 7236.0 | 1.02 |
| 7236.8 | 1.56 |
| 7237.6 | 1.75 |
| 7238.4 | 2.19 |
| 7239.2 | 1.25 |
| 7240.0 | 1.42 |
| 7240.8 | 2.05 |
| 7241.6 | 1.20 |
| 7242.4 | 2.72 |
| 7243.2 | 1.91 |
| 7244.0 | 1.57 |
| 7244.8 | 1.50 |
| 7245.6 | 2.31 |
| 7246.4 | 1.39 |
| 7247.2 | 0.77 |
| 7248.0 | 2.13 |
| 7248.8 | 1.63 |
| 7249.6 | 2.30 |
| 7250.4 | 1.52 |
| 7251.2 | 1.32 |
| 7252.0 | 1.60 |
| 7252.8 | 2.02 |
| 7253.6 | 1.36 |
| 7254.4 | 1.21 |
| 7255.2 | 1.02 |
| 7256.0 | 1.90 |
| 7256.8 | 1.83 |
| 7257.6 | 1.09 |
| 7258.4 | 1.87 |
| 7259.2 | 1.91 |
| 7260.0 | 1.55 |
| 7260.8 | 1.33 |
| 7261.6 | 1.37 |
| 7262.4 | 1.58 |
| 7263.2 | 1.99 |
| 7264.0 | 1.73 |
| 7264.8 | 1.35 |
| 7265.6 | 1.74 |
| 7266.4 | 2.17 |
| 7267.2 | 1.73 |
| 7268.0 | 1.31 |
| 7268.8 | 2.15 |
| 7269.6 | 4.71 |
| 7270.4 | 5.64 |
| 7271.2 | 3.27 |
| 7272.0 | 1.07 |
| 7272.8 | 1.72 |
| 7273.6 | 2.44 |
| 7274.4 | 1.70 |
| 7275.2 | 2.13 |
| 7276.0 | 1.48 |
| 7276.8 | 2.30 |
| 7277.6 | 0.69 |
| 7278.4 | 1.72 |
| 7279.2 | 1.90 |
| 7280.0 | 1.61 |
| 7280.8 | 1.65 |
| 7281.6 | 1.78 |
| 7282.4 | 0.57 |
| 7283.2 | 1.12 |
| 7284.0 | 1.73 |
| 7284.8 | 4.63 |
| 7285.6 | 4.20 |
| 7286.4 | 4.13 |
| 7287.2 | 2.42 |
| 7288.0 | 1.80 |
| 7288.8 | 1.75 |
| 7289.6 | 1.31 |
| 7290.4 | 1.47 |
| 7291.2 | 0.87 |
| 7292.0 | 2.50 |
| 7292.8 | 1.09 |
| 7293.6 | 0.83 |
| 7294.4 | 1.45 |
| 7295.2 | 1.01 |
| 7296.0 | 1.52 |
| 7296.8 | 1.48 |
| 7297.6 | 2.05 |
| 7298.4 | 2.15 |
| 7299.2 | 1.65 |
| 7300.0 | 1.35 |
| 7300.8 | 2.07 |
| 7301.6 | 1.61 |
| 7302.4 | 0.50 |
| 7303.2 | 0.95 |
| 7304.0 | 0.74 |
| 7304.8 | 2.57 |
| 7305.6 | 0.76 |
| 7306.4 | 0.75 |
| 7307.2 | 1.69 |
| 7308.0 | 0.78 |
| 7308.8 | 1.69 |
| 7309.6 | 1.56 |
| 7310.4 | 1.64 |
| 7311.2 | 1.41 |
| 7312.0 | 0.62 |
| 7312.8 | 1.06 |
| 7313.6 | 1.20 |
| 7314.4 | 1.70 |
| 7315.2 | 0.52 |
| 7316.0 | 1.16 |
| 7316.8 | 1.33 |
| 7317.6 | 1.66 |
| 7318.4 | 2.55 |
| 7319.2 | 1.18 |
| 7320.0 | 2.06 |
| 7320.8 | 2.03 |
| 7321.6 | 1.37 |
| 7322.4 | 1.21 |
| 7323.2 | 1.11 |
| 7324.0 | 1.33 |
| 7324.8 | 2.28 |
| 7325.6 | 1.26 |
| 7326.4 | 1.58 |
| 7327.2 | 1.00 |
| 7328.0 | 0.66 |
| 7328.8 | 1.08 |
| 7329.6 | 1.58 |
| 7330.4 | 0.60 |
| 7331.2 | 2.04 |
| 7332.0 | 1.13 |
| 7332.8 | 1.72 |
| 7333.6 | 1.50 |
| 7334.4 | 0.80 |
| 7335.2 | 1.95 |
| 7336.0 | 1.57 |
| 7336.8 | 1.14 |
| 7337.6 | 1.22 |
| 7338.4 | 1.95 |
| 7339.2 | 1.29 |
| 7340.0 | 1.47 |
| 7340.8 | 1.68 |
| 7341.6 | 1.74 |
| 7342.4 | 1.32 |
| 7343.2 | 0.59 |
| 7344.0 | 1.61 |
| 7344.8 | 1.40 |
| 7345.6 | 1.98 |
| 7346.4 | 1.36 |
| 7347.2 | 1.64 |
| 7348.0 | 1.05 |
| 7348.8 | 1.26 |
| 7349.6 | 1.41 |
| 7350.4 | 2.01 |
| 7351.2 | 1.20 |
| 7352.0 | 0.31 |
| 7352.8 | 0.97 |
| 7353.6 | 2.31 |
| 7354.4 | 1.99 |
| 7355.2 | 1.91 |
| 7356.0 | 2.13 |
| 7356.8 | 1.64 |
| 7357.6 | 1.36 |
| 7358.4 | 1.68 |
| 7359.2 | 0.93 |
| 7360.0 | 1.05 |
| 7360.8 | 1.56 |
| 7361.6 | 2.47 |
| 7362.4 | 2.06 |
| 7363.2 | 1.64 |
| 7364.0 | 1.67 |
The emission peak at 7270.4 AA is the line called [S II] 6716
